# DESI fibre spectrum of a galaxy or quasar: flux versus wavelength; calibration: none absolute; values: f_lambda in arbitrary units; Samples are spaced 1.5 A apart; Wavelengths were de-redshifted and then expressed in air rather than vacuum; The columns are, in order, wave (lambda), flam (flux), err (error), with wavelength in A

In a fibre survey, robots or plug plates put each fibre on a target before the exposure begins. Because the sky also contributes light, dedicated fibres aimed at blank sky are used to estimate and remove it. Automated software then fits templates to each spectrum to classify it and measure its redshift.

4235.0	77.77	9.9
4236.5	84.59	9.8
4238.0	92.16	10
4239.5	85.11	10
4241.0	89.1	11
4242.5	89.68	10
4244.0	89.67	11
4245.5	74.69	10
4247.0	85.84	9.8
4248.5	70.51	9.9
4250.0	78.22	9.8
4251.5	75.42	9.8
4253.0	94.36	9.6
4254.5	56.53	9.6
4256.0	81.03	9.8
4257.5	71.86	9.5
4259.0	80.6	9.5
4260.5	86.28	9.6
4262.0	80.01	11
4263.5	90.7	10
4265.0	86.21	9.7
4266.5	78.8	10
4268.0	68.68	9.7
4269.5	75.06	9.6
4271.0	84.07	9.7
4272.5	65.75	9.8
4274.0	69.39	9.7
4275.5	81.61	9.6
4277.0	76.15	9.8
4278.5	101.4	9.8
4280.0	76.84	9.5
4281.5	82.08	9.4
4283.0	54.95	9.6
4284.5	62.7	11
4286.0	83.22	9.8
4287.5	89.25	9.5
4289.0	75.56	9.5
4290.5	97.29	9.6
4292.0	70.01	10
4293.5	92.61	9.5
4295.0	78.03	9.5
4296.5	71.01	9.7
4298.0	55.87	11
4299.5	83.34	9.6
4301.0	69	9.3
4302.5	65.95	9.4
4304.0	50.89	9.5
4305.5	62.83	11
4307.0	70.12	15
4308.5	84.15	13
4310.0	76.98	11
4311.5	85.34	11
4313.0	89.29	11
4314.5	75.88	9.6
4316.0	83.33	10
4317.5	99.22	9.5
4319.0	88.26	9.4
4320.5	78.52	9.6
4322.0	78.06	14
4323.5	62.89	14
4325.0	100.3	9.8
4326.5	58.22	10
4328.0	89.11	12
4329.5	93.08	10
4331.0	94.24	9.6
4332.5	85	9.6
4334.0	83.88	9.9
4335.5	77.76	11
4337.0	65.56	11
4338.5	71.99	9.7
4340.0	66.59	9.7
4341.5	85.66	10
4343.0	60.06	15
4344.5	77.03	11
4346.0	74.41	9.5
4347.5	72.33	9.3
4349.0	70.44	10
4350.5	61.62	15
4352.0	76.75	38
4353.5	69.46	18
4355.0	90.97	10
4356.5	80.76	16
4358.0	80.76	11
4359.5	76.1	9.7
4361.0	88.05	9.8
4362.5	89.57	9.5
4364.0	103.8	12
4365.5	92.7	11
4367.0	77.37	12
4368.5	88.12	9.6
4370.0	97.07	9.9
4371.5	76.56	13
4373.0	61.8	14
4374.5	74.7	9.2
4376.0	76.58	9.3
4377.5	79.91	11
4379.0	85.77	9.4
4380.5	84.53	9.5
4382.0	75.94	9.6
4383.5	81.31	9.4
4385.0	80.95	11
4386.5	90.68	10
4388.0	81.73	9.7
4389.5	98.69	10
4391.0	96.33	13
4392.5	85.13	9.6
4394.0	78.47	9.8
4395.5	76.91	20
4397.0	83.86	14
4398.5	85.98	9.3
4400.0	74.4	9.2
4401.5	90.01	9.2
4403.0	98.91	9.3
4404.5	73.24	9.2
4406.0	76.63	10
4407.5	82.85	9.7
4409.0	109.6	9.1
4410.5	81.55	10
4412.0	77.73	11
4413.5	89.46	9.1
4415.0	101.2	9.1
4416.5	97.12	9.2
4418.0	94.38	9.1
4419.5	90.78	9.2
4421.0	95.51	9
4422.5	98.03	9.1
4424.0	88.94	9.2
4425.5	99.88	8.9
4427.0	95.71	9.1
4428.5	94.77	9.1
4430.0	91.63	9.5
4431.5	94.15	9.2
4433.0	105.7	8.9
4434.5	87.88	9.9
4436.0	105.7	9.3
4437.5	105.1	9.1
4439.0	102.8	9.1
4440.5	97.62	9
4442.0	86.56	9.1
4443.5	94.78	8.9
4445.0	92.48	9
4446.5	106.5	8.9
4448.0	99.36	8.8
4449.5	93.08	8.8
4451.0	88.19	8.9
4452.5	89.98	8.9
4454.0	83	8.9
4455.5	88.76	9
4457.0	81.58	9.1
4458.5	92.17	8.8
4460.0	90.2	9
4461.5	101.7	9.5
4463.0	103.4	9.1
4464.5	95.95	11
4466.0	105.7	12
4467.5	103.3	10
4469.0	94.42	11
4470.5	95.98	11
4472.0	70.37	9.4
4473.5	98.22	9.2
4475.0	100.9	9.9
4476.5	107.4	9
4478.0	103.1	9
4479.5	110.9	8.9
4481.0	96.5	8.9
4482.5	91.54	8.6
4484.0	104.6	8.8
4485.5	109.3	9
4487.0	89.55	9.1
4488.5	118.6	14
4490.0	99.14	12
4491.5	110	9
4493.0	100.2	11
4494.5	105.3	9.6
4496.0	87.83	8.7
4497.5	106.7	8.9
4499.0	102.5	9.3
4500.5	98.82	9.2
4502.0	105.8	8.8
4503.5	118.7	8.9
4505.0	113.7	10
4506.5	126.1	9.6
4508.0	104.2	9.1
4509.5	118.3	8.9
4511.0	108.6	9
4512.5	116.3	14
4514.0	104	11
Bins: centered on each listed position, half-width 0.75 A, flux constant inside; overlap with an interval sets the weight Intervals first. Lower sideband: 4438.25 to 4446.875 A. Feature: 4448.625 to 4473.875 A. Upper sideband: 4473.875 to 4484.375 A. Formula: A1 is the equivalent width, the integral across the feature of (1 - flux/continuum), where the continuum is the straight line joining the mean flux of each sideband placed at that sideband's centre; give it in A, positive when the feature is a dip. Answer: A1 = 1.7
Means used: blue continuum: 96.4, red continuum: 102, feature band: 92.7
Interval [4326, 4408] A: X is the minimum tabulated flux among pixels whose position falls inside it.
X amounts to 58.22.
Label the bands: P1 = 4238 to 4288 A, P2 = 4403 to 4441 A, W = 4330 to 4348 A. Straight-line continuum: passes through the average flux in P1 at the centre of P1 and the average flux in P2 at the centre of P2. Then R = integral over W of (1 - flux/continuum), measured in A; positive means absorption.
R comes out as 2.0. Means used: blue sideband 79.4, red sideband 93.6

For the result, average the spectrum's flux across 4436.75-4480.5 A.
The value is 96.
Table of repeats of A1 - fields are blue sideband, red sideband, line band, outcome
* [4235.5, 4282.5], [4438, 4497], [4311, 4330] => 0.5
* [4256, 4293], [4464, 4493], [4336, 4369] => 3.4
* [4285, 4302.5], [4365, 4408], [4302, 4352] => 1.7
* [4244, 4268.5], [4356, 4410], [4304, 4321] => 0.3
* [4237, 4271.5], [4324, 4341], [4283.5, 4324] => 1.8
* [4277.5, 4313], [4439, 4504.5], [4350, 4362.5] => 0.7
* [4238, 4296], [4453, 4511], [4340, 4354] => 2.5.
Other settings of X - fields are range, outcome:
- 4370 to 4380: 61.8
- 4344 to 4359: 61.62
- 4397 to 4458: 73.24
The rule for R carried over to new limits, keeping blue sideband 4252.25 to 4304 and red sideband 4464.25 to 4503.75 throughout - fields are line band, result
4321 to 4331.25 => 0.1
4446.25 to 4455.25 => 0.4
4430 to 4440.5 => -0.4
